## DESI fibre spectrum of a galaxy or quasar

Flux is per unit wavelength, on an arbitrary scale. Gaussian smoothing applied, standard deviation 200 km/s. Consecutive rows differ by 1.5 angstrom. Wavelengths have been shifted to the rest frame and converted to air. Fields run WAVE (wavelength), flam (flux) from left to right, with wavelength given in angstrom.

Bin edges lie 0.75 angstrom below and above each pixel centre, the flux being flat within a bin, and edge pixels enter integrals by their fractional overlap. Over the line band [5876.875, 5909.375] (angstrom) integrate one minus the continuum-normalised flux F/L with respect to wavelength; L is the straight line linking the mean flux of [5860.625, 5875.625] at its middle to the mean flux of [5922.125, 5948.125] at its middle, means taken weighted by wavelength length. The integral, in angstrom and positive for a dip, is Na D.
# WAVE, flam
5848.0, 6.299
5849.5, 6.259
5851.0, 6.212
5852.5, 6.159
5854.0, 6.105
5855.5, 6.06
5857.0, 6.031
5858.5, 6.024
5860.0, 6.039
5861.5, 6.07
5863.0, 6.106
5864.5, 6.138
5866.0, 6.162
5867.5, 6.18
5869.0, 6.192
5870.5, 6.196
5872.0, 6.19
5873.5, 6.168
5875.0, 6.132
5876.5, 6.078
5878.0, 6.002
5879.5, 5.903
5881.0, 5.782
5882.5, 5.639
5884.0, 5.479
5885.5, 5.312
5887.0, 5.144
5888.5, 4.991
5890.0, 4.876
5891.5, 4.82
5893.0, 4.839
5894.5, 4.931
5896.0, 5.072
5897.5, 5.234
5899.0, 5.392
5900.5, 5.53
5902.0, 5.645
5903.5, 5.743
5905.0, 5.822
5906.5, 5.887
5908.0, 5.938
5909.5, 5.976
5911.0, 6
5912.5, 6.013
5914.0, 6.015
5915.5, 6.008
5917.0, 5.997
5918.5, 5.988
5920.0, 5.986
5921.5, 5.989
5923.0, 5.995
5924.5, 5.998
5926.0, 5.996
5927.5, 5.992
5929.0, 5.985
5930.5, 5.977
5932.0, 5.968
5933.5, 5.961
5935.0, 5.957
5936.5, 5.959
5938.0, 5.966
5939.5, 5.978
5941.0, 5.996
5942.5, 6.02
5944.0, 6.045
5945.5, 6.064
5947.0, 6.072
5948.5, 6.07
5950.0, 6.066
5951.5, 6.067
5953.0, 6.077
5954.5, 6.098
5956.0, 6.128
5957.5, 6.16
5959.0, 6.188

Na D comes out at 3.5 angstrom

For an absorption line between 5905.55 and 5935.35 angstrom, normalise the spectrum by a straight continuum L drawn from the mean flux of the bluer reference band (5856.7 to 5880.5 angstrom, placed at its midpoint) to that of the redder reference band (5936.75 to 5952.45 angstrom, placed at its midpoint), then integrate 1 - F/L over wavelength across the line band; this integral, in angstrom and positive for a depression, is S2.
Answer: 0.36 angstrom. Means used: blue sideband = 6.1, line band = 5.98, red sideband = 6.03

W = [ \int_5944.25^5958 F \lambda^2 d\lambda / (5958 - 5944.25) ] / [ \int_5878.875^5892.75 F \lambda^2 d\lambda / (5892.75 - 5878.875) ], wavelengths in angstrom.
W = 1.2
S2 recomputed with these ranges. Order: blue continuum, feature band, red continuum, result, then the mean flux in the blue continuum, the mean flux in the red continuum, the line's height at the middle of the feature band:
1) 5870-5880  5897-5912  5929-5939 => 0.8 angstrom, 6.1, 5.97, 6.03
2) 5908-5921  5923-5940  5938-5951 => 0.1 angstrom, 5.99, 6.04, 6.02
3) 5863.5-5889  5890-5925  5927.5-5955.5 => 1.6 angstrom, 5.87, 6.02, 5.94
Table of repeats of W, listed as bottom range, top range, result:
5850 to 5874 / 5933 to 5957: 1.01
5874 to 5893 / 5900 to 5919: 1.08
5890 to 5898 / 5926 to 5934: 1.22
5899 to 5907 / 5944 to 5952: 1.08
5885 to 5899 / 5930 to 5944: 1.20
